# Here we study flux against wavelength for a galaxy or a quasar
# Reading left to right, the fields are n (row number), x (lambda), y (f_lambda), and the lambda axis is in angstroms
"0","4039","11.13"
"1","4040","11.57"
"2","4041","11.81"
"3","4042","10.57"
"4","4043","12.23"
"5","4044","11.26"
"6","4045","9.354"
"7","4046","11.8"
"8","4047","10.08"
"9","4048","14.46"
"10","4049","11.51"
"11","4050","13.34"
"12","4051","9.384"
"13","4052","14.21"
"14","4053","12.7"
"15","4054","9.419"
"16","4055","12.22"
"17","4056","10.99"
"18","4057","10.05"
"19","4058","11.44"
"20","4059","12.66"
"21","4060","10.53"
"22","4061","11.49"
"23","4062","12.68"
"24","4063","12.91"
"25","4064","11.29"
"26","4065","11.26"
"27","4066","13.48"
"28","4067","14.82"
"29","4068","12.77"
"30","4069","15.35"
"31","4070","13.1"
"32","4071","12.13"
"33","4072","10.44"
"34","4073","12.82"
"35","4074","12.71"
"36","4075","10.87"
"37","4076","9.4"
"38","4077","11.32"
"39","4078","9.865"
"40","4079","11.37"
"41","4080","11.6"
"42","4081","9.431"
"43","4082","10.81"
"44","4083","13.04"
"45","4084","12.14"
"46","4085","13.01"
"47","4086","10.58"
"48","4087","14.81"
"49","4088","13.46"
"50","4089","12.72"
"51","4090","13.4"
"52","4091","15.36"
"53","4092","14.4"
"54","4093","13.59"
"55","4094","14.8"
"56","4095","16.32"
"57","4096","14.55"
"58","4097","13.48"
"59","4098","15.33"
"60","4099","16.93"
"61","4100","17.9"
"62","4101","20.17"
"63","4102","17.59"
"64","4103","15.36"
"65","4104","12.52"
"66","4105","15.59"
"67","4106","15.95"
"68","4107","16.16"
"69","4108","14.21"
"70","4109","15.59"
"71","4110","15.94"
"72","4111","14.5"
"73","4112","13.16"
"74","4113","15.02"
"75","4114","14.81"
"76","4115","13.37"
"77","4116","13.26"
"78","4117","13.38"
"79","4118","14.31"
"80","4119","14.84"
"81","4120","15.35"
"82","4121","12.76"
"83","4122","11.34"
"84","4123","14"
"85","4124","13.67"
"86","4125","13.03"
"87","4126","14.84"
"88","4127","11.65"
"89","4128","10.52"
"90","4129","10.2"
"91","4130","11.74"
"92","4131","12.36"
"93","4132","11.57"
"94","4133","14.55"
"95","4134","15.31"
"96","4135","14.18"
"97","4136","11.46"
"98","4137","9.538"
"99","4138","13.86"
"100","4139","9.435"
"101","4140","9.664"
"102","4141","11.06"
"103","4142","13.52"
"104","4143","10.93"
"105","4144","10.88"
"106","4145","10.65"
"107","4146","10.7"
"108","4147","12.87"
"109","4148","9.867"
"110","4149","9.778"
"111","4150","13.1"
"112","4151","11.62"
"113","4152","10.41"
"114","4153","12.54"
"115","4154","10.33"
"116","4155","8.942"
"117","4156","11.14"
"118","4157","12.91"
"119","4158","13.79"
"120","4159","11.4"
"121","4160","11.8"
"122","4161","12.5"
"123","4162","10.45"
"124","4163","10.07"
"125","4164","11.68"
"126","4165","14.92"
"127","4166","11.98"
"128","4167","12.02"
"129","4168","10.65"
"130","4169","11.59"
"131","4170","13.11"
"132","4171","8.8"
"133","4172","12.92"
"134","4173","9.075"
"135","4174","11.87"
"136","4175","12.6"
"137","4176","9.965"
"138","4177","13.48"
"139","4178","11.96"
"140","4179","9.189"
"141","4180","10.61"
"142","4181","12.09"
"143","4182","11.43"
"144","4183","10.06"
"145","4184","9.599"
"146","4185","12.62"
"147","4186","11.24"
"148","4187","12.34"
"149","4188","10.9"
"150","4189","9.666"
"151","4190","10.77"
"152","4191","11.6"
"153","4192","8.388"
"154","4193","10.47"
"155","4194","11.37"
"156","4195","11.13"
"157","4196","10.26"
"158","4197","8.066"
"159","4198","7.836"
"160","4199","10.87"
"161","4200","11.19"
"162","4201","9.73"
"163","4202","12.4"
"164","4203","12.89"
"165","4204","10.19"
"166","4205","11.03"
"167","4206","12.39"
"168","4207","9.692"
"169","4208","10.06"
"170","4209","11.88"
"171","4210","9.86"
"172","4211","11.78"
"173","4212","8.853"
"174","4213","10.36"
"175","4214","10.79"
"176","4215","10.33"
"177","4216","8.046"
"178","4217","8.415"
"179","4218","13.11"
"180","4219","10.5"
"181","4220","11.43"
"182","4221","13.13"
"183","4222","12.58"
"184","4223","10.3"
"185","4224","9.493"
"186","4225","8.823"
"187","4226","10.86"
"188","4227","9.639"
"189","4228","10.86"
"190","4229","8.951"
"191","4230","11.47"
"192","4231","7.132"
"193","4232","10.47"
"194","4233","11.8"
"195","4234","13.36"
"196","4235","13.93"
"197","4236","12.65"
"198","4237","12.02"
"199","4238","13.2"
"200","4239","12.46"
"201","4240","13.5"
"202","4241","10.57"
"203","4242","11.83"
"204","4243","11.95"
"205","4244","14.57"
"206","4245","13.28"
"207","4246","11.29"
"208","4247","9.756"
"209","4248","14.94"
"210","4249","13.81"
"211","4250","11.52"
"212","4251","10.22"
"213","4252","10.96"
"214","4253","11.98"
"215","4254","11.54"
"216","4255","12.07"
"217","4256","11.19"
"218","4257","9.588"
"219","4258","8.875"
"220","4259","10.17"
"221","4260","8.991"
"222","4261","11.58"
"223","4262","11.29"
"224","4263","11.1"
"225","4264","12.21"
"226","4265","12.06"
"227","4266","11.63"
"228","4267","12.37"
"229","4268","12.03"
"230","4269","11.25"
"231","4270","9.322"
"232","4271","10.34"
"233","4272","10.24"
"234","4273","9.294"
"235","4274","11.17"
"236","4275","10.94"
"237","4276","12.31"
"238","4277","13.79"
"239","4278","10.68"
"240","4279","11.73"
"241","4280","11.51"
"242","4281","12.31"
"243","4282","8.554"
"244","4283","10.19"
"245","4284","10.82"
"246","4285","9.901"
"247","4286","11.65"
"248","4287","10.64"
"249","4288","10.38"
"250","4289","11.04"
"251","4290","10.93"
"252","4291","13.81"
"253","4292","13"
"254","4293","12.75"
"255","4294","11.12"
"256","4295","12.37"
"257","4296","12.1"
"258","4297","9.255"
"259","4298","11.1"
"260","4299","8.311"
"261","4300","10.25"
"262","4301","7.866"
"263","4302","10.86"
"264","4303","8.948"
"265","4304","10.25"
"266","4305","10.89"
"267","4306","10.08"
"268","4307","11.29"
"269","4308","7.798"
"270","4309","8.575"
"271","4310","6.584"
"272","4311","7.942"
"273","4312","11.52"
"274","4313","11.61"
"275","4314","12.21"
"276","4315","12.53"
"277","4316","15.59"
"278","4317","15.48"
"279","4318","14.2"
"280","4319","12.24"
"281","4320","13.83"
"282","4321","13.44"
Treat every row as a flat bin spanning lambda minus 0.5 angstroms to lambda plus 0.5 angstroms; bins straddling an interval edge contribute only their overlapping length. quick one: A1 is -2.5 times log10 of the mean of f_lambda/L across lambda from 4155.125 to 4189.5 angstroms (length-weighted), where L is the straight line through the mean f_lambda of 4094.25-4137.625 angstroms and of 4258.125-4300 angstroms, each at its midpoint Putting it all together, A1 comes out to 0.15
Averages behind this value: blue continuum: 14.1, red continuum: 11.1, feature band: 11.5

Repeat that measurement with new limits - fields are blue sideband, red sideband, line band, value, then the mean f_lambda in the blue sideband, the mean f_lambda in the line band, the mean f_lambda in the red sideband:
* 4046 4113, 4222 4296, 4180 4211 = 0.12 mag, 13.1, 10.7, 11.3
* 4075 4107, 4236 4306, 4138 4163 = 0.15 mag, 13.8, 11.3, 11.3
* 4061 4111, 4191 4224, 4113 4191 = 0.01 mag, 13.6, 11.9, 10.6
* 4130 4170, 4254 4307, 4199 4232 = 0.07 mag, 11.7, 10.6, 10.9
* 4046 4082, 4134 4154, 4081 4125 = -0.23 mag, 11.8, 14.3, 11.4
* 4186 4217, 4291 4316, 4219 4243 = -0.08 mag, 10.5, 11.3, 10.6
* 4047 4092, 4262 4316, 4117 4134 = -0.11 mag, 12.1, 13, 10.9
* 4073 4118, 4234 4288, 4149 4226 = 0.14 mag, 13.9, 11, 11.5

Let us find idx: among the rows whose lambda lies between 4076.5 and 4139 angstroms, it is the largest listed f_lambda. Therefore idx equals 20.17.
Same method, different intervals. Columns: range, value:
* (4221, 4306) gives 14.94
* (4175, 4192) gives 13.48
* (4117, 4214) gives 15.35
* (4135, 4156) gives 14.18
